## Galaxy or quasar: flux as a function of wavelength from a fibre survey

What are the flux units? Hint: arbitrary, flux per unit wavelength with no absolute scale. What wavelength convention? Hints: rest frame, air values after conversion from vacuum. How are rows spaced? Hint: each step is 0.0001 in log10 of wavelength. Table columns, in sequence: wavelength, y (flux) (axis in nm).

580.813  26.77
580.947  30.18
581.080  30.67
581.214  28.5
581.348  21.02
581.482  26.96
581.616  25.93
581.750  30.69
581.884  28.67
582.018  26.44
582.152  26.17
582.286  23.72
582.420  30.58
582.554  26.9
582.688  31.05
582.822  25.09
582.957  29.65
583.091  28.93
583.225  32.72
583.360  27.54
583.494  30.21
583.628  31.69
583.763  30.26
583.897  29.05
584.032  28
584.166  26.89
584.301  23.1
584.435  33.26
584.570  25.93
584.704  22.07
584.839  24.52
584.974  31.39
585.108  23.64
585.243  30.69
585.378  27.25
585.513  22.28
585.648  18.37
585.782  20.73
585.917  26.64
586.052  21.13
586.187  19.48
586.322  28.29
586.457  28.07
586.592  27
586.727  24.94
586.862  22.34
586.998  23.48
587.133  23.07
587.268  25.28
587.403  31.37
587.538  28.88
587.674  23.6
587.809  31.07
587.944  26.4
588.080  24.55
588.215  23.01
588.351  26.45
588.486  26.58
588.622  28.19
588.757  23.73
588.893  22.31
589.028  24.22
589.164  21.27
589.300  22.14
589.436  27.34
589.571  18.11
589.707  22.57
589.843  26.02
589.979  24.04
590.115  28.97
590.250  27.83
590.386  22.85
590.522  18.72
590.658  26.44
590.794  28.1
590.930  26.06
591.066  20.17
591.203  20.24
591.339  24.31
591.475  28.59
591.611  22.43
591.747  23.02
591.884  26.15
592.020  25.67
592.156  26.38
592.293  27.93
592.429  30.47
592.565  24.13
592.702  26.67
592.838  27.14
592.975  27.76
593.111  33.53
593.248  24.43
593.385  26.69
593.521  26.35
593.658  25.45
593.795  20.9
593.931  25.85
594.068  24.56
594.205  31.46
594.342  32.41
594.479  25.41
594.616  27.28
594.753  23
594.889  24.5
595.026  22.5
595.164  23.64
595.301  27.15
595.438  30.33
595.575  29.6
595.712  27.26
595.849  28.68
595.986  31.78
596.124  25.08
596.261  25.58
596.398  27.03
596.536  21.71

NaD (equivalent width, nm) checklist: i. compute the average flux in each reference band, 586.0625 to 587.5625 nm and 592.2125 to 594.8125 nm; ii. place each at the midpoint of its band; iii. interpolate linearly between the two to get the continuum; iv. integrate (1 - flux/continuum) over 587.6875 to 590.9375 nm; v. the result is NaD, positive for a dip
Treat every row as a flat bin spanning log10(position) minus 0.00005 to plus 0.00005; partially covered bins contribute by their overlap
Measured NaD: 0.14 nm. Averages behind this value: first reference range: 25.4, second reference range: 26.9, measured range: 24.8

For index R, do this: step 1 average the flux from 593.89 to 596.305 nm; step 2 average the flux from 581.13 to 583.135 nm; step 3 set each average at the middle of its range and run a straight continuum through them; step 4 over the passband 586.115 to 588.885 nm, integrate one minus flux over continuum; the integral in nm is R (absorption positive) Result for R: 0.15 nm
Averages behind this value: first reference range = 27.4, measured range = 25.7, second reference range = 27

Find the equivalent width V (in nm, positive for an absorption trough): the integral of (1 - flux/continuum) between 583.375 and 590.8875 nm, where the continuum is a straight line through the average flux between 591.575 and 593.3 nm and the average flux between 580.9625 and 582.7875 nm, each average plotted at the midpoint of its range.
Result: 0.438 nm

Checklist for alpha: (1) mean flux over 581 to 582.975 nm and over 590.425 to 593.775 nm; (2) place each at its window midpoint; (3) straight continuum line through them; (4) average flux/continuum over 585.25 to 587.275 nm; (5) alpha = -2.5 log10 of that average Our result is 0.11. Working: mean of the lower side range 27.4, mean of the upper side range 25.6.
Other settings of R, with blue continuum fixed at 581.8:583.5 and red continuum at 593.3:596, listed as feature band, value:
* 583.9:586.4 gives 0.23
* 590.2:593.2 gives 0.15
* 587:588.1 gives 0.04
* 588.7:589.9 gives 0.19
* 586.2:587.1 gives 0.08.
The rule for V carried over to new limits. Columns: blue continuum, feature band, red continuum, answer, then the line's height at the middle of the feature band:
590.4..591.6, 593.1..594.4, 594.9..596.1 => -0.04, 26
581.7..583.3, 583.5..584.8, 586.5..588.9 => -0.01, 27.5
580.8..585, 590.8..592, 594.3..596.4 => 0.13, 27.2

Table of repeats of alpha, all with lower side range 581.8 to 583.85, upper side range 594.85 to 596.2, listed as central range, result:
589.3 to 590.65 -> 0.16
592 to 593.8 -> 0.02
